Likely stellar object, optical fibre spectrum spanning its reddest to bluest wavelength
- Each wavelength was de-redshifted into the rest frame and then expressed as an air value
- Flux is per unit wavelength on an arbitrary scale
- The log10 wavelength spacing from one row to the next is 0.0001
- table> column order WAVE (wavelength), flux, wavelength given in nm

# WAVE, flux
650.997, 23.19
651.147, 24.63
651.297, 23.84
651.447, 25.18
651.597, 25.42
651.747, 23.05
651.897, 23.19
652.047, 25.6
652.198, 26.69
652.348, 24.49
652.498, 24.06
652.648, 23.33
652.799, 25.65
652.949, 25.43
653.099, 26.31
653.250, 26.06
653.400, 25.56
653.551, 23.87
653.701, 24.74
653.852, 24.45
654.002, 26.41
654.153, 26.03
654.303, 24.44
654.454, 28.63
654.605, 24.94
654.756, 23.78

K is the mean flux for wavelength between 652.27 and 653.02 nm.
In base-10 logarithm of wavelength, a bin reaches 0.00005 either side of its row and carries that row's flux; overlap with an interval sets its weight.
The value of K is 24.6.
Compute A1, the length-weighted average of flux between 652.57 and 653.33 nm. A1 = 25.4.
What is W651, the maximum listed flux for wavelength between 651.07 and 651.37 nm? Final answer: 24.63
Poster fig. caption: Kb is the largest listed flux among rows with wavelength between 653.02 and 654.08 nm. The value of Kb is 26.41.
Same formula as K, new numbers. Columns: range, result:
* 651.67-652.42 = 24.6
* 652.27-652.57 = 24.3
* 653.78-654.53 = 26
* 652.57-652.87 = 24.4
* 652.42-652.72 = 23.7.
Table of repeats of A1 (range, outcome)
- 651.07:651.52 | 24.5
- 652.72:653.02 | 25.5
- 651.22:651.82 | 24.4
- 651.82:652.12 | 24.4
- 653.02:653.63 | 25.5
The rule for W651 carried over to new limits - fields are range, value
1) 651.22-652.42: 26.69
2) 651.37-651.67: 25.42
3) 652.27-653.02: 25.65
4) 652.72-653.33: 26.31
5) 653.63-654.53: 28.63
